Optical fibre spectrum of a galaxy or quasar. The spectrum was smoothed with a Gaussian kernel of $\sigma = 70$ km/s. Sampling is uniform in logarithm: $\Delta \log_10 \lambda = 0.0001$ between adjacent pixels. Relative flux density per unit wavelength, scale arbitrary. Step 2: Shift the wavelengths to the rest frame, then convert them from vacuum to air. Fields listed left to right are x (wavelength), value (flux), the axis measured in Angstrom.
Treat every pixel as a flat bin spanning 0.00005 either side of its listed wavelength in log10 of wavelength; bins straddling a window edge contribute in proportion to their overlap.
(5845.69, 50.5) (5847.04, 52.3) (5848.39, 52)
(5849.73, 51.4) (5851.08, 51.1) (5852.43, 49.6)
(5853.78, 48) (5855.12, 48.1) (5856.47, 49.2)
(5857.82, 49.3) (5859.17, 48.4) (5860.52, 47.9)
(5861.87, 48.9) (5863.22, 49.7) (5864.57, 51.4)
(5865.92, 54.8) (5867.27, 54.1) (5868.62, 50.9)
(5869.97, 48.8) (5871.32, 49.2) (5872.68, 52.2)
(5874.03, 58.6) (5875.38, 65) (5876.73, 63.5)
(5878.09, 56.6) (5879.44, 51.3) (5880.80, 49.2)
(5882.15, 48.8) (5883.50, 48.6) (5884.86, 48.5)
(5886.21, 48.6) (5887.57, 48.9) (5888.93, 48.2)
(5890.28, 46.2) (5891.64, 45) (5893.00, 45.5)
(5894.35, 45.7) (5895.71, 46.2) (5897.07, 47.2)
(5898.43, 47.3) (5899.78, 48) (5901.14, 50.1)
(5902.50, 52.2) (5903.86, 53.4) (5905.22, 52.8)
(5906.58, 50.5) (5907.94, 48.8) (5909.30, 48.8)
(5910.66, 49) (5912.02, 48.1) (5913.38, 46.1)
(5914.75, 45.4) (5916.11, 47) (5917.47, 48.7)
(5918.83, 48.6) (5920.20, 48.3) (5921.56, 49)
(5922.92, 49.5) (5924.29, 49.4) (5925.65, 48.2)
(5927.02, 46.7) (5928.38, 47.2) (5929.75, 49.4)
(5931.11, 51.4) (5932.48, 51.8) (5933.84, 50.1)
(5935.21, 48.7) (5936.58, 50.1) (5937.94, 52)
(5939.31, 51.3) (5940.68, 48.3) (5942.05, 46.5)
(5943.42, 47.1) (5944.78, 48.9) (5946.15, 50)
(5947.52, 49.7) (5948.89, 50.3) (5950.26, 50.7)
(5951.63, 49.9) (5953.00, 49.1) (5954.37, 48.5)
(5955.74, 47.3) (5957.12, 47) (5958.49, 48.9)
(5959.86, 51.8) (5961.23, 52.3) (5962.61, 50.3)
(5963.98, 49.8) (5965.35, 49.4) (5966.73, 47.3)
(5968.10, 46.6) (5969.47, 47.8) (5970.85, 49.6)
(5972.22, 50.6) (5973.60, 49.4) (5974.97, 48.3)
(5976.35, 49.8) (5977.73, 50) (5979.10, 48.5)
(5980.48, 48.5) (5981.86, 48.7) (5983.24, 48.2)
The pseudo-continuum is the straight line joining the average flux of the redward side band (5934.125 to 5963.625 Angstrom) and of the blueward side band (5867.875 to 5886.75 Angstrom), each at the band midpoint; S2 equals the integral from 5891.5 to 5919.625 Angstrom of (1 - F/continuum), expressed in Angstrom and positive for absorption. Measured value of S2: 1.73 Angstrom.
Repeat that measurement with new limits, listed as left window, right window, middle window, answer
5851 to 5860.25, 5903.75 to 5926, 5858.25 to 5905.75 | -1.7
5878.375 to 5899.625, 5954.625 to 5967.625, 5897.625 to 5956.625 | -0.7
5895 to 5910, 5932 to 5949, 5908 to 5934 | 0.5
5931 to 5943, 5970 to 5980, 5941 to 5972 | 0.4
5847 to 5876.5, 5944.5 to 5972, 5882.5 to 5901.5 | 1.3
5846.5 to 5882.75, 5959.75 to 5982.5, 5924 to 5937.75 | 0.2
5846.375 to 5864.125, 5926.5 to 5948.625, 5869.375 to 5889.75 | -1.1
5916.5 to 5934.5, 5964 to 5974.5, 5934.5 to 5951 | -0.2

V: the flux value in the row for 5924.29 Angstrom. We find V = 49.4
